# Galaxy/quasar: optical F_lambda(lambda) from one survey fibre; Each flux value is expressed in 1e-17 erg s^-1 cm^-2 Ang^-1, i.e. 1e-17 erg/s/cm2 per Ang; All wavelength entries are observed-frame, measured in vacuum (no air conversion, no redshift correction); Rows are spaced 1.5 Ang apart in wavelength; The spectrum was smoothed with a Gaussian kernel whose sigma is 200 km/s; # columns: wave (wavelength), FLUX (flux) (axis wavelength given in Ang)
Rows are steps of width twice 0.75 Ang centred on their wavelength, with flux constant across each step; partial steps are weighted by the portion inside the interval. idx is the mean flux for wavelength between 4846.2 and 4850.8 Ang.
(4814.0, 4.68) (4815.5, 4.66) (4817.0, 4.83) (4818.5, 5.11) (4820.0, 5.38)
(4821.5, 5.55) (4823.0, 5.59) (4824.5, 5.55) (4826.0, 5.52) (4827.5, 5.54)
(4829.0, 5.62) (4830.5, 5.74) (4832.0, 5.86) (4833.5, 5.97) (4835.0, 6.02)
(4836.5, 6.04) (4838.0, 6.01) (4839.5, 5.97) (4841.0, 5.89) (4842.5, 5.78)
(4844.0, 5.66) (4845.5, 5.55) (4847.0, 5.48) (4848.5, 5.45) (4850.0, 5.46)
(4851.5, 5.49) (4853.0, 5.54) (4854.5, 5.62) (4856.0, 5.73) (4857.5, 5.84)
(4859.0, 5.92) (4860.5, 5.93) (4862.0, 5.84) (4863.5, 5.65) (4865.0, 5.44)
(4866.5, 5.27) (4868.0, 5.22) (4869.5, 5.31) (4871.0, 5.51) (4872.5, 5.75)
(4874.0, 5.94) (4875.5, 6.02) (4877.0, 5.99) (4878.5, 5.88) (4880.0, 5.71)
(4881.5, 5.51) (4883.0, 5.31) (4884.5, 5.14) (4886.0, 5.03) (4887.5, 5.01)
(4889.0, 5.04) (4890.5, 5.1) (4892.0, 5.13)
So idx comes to 5.46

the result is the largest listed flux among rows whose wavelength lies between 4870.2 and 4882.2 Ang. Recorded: 6.02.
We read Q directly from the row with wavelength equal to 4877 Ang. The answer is 5.99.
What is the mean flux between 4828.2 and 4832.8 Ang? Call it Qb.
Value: 5.74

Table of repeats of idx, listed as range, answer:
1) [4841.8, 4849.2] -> 5.58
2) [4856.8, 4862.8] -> 5.88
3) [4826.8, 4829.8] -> 5.58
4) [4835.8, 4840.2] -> 6.01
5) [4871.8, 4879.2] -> 5.92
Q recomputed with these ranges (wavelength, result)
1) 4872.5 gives 5.75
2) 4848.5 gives 5.45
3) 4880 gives 5.71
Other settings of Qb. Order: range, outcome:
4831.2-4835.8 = 5.95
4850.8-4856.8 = 5.6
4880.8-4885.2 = 5.32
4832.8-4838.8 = 6.01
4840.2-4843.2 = 5.84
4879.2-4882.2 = 5.62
